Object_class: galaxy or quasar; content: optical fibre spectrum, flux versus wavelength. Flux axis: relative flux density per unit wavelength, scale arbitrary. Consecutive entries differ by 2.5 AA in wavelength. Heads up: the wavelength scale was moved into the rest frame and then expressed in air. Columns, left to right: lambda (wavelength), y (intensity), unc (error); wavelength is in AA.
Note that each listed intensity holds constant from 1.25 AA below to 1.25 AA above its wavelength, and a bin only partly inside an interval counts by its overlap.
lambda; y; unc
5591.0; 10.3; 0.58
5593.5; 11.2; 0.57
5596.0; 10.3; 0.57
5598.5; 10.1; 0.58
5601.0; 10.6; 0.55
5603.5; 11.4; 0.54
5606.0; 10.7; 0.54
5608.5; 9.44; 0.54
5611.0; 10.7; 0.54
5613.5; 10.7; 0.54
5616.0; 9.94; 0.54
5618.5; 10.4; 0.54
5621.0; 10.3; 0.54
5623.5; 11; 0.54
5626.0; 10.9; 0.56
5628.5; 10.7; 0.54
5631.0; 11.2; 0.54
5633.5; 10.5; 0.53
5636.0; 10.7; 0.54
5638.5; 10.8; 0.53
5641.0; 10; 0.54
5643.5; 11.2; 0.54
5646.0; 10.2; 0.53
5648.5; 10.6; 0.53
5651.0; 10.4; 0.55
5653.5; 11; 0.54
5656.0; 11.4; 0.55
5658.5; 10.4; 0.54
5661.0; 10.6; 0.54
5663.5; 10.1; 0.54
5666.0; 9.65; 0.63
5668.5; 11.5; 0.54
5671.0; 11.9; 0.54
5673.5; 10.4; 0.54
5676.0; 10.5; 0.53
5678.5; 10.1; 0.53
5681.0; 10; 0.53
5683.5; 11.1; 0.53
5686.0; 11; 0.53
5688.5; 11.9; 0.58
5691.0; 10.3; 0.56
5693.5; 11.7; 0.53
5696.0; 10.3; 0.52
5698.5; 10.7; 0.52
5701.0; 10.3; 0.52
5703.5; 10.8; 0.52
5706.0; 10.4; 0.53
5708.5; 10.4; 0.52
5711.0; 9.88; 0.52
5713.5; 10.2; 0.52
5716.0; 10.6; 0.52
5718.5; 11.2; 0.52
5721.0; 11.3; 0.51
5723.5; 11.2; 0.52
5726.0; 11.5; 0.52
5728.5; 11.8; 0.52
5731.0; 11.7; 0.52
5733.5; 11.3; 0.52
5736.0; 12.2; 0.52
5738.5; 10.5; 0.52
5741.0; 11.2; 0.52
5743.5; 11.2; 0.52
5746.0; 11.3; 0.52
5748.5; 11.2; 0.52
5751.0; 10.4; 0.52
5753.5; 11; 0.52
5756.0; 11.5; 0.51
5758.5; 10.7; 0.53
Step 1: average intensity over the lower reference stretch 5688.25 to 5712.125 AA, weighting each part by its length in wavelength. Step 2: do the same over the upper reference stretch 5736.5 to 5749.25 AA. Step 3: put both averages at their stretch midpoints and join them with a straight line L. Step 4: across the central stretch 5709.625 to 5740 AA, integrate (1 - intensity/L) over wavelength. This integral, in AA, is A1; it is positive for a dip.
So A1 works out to -0.5 AA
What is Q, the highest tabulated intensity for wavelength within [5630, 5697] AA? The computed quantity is 11.9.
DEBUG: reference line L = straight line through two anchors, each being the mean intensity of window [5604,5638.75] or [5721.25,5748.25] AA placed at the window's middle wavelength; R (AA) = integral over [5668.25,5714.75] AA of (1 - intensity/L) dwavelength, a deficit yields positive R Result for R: 1.6 AA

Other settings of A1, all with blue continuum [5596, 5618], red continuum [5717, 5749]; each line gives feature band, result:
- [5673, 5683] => 0.6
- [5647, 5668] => 0.5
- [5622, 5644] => -0.3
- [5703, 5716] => 1.0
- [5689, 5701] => 0.3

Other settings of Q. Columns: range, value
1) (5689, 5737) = 12.2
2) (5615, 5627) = 11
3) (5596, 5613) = 11.4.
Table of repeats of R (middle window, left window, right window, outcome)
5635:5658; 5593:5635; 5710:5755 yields 0.1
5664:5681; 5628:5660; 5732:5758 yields 0.4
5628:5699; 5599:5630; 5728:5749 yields 1.0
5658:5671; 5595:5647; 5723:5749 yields 0.3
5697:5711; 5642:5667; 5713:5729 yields 0.7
